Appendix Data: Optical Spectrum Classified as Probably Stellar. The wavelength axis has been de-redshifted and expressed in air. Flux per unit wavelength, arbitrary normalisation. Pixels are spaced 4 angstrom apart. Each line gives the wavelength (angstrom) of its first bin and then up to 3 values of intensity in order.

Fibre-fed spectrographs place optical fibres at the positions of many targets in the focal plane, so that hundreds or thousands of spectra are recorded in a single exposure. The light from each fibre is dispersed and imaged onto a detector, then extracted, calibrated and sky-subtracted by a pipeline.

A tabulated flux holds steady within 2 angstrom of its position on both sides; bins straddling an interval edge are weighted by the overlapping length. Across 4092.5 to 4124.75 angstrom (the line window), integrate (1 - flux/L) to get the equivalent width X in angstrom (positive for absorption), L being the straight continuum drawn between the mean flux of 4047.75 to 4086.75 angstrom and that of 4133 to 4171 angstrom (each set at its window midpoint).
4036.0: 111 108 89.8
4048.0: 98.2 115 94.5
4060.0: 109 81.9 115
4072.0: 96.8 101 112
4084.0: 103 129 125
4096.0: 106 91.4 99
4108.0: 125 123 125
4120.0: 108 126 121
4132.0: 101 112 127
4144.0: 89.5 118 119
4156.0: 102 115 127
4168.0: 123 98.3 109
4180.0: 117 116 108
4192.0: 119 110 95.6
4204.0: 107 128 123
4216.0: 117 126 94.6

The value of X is -1.3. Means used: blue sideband 103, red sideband 114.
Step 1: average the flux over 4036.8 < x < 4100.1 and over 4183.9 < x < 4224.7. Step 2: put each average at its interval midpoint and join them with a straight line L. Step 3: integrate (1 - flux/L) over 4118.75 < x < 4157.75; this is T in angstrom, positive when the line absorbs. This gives -1.1 angstrom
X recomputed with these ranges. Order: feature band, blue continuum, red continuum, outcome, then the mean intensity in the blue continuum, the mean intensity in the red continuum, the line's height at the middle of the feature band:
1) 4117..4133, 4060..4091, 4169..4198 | -1.0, 106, 111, 109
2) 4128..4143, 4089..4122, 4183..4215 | 0.1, 113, 113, 113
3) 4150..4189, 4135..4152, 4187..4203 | -1.2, 112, 108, 110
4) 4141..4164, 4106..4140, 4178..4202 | 0.8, 118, 111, 115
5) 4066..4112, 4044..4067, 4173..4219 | -3.2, 99.5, 114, 103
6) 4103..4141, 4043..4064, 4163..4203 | -3.8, 100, 112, 106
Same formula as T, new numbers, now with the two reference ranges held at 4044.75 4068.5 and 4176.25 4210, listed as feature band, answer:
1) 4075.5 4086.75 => -0.5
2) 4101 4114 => -1.1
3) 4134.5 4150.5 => -0.6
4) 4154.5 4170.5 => -1.0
